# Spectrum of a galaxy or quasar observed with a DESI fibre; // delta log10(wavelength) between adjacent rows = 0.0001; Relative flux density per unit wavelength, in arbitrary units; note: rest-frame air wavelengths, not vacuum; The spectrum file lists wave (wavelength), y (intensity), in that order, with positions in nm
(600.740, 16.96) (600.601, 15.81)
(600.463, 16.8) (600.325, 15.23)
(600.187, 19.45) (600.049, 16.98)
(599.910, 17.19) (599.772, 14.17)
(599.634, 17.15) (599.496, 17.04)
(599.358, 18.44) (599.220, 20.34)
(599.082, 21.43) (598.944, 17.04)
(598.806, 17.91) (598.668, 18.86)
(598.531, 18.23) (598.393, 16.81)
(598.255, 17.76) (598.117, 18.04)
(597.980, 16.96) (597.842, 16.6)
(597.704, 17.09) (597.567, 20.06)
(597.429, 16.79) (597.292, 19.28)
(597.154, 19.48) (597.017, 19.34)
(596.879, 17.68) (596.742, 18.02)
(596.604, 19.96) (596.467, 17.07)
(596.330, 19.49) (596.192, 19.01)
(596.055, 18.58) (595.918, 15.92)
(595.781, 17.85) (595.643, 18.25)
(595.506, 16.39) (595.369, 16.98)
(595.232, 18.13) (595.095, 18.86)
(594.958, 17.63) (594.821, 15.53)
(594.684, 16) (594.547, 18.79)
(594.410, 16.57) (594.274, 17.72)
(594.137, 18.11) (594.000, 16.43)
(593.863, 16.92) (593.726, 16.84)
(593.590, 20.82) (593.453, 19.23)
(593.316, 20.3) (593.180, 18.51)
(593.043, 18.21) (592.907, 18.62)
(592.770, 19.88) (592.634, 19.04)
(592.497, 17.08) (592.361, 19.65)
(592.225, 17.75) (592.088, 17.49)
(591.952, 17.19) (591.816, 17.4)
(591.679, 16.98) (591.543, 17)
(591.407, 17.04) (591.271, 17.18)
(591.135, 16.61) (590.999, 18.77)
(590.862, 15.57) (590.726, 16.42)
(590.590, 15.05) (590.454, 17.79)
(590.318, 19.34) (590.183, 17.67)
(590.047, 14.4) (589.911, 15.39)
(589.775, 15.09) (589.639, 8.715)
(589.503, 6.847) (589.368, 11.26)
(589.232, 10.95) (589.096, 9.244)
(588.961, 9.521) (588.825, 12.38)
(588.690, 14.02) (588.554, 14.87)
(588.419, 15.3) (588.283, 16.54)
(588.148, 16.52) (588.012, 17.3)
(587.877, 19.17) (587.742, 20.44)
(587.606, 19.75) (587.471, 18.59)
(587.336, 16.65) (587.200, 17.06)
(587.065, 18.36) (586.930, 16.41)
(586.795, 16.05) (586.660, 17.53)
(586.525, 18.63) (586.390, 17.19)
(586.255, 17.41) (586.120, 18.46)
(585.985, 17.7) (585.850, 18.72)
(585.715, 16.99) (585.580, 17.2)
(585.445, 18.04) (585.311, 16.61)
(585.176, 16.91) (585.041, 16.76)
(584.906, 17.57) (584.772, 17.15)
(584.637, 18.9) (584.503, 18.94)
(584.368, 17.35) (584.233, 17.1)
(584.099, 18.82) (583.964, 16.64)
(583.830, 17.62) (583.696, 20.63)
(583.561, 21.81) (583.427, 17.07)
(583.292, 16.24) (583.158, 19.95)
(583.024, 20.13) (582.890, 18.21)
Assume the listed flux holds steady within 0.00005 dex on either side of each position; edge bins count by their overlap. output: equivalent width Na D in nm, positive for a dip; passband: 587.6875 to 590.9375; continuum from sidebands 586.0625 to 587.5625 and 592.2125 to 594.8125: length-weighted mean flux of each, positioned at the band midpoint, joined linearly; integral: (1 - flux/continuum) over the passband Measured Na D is 0.59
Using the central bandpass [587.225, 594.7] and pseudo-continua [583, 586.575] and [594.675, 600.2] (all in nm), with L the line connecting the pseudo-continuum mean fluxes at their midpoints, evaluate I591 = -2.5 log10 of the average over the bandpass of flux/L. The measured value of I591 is 0.091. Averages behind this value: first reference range 18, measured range 16.5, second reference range 17.9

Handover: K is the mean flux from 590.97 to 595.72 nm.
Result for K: 17.8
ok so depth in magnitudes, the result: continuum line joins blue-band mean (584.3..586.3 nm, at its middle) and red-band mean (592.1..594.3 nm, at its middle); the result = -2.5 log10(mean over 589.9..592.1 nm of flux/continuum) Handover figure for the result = 0.079 mag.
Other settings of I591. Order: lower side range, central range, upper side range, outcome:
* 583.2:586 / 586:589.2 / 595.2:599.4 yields 0.100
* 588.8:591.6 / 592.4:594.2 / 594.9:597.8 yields -0.137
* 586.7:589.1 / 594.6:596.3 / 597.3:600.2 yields -0.009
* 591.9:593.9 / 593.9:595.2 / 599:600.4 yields 0.063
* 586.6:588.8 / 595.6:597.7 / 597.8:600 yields -0.048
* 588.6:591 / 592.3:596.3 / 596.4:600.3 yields -0.134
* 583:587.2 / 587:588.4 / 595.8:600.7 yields -0.004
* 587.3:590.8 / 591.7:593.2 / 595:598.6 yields -0.119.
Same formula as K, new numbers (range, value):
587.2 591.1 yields 15.2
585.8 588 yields 18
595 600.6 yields 17.9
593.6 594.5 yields 17.4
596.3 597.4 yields 18.7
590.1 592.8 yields 17.5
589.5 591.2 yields 15.5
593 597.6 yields 18.1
